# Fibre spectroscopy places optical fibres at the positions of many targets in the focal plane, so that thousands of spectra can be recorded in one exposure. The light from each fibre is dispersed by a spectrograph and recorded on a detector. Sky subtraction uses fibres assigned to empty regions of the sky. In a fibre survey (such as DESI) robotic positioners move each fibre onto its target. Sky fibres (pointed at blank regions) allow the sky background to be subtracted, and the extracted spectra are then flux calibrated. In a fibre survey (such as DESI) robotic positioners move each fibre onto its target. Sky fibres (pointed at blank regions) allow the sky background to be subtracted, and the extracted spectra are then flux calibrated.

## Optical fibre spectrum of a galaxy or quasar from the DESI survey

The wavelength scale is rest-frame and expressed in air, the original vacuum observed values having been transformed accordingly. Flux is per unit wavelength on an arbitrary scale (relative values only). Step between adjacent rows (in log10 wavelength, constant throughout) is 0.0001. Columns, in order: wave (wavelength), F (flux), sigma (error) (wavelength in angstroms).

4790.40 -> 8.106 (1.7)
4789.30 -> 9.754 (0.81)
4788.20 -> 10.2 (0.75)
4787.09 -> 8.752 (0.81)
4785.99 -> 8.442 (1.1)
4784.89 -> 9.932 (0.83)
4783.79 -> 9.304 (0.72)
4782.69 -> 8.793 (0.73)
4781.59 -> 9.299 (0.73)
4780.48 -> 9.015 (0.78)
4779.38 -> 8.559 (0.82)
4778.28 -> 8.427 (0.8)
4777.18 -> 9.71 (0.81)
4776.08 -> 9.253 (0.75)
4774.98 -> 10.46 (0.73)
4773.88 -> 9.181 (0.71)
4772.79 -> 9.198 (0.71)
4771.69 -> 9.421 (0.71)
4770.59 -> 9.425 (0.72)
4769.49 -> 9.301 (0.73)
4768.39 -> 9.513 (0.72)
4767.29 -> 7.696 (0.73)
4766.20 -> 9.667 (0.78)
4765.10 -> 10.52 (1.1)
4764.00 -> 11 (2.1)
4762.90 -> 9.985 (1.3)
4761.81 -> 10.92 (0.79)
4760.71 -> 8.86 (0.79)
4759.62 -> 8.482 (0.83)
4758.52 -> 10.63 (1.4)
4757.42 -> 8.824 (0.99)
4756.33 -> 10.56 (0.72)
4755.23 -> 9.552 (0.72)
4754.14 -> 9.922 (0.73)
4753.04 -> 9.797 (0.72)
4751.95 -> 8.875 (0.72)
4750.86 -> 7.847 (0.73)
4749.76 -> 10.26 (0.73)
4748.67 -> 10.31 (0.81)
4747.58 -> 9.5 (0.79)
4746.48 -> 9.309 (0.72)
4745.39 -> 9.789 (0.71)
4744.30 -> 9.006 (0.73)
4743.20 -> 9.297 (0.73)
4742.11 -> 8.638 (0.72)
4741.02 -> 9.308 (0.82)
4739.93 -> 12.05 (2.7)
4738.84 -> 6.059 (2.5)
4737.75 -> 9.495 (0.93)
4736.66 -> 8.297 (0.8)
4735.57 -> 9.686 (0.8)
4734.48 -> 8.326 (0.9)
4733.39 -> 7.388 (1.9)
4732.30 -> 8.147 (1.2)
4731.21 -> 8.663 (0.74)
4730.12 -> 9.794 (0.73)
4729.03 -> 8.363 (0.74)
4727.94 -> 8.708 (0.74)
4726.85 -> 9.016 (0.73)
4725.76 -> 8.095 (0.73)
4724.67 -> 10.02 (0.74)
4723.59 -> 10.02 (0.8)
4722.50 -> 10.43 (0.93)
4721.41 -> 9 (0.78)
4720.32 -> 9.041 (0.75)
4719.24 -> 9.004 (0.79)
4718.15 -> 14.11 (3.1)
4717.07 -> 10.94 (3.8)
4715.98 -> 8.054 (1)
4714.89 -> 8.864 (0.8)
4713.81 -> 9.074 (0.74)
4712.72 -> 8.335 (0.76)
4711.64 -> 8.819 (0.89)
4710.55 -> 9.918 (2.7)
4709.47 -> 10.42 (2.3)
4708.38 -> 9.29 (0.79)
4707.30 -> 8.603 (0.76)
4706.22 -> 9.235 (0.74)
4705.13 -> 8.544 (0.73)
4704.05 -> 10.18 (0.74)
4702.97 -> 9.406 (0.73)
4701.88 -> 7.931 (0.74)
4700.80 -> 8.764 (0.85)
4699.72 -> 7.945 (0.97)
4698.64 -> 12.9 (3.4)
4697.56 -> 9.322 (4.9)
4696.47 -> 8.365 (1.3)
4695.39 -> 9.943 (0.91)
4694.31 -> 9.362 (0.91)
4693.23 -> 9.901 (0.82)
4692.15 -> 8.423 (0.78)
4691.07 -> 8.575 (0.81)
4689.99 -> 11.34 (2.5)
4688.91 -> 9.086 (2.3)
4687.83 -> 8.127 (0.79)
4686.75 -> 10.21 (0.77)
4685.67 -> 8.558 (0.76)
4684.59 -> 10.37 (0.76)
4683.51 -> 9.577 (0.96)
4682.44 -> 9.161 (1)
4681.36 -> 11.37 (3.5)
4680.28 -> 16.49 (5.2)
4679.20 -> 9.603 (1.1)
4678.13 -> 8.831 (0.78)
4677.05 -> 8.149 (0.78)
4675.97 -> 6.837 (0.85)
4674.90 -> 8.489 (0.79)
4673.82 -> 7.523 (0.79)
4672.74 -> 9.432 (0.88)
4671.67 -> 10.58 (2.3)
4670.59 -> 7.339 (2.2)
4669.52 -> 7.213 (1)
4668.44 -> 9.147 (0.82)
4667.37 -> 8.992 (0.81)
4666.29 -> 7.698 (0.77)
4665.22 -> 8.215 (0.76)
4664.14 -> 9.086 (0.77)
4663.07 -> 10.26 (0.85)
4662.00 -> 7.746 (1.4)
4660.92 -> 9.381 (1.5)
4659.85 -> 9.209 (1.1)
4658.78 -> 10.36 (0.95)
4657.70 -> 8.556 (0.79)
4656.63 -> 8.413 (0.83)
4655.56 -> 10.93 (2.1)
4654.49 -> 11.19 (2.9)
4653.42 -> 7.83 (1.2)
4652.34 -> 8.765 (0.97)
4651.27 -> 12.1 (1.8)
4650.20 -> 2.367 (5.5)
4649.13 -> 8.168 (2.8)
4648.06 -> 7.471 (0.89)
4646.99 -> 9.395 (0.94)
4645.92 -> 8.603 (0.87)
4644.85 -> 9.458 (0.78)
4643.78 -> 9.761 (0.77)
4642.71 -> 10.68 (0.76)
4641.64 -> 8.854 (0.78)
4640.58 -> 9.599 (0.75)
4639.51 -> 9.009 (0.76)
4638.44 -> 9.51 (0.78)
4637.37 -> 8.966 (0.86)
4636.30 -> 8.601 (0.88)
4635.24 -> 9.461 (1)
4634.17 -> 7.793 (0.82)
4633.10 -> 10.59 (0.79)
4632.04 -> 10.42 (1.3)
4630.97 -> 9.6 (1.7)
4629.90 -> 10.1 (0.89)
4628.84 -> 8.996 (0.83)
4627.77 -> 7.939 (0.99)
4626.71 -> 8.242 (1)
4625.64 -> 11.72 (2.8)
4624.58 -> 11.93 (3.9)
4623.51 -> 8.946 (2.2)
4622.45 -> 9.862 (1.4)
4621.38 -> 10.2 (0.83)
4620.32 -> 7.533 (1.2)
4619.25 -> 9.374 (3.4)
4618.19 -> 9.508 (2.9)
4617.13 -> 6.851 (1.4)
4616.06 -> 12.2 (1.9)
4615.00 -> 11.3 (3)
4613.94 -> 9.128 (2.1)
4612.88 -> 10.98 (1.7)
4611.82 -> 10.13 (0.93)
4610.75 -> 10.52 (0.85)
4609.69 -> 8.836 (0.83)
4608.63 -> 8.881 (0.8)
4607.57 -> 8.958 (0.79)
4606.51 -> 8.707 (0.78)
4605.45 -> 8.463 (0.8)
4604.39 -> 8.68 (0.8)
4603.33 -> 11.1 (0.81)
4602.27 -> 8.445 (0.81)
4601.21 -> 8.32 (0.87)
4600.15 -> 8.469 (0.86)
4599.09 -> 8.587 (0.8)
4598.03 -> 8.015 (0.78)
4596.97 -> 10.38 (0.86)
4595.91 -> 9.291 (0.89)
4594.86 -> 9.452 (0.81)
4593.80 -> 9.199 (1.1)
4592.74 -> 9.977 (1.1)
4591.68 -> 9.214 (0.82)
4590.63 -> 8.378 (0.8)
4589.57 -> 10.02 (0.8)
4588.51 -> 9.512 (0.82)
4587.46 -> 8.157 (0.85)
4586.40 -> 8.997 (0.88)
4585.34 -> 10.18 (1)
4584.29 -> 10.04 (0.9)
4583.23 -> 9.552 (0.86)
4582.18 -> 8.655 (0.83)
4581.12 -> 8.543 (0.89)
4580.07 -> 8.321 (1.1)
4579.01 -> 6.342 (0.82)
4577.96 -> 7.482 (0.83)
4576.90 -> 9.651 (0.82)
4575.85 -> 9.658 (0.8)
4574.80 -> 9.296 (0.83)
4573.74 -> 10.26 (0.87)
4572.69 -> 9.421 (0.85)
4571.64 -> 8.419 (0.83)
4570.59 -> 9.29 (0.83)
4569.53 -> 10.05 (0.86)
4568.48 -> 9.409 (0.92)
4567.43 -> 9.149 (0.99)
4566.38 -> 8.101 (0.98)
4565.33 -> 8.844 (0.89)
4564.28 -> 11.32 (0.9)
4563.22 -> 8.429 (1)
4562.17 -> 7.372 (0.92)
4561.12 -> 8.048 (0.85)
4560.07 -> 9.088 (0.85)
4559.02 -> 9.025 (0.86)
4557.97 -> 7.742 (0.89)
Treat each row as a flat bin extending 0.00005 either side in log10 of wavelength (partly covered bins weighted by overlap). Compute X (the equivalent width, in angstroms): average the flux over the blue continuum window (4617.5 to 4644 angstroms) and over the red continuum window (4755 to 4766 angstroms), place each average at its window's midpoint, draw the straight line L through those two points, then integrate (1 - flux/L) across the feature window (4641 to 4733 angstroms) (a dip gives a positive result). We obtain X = 4.2 angstroms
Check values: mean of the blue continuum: 9.47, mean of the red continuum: 9.93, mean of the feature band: 9.23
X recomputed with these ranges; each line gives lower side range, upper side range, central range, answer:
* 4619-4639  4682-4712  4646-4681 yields 1.8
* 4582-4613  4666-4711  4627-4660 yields 0.6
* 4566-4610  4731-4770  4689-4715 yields -0.2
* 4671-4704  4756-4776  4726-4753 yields 1.6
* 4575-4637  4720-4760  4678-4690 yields -1.3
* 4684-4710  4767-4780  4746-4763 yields -0.6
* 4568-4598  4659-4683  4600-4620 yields -0.6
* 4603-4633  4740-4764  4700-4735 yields 1.5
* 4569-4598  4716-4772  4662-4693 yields 0.3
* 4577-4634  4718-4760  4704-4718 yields -0.1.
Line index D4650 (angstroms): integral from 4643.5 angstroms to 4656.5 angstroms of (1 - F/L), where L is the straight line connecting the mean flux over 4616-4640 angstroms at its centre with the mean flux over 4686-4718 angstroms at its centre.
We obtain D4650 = 0.8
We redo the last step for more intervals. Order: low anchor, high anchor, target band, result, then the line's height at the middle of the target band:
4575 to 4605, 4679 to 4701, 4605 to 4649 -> -0.4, 9.35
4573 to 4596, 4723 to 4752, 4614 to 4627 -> -1.0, 9.09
